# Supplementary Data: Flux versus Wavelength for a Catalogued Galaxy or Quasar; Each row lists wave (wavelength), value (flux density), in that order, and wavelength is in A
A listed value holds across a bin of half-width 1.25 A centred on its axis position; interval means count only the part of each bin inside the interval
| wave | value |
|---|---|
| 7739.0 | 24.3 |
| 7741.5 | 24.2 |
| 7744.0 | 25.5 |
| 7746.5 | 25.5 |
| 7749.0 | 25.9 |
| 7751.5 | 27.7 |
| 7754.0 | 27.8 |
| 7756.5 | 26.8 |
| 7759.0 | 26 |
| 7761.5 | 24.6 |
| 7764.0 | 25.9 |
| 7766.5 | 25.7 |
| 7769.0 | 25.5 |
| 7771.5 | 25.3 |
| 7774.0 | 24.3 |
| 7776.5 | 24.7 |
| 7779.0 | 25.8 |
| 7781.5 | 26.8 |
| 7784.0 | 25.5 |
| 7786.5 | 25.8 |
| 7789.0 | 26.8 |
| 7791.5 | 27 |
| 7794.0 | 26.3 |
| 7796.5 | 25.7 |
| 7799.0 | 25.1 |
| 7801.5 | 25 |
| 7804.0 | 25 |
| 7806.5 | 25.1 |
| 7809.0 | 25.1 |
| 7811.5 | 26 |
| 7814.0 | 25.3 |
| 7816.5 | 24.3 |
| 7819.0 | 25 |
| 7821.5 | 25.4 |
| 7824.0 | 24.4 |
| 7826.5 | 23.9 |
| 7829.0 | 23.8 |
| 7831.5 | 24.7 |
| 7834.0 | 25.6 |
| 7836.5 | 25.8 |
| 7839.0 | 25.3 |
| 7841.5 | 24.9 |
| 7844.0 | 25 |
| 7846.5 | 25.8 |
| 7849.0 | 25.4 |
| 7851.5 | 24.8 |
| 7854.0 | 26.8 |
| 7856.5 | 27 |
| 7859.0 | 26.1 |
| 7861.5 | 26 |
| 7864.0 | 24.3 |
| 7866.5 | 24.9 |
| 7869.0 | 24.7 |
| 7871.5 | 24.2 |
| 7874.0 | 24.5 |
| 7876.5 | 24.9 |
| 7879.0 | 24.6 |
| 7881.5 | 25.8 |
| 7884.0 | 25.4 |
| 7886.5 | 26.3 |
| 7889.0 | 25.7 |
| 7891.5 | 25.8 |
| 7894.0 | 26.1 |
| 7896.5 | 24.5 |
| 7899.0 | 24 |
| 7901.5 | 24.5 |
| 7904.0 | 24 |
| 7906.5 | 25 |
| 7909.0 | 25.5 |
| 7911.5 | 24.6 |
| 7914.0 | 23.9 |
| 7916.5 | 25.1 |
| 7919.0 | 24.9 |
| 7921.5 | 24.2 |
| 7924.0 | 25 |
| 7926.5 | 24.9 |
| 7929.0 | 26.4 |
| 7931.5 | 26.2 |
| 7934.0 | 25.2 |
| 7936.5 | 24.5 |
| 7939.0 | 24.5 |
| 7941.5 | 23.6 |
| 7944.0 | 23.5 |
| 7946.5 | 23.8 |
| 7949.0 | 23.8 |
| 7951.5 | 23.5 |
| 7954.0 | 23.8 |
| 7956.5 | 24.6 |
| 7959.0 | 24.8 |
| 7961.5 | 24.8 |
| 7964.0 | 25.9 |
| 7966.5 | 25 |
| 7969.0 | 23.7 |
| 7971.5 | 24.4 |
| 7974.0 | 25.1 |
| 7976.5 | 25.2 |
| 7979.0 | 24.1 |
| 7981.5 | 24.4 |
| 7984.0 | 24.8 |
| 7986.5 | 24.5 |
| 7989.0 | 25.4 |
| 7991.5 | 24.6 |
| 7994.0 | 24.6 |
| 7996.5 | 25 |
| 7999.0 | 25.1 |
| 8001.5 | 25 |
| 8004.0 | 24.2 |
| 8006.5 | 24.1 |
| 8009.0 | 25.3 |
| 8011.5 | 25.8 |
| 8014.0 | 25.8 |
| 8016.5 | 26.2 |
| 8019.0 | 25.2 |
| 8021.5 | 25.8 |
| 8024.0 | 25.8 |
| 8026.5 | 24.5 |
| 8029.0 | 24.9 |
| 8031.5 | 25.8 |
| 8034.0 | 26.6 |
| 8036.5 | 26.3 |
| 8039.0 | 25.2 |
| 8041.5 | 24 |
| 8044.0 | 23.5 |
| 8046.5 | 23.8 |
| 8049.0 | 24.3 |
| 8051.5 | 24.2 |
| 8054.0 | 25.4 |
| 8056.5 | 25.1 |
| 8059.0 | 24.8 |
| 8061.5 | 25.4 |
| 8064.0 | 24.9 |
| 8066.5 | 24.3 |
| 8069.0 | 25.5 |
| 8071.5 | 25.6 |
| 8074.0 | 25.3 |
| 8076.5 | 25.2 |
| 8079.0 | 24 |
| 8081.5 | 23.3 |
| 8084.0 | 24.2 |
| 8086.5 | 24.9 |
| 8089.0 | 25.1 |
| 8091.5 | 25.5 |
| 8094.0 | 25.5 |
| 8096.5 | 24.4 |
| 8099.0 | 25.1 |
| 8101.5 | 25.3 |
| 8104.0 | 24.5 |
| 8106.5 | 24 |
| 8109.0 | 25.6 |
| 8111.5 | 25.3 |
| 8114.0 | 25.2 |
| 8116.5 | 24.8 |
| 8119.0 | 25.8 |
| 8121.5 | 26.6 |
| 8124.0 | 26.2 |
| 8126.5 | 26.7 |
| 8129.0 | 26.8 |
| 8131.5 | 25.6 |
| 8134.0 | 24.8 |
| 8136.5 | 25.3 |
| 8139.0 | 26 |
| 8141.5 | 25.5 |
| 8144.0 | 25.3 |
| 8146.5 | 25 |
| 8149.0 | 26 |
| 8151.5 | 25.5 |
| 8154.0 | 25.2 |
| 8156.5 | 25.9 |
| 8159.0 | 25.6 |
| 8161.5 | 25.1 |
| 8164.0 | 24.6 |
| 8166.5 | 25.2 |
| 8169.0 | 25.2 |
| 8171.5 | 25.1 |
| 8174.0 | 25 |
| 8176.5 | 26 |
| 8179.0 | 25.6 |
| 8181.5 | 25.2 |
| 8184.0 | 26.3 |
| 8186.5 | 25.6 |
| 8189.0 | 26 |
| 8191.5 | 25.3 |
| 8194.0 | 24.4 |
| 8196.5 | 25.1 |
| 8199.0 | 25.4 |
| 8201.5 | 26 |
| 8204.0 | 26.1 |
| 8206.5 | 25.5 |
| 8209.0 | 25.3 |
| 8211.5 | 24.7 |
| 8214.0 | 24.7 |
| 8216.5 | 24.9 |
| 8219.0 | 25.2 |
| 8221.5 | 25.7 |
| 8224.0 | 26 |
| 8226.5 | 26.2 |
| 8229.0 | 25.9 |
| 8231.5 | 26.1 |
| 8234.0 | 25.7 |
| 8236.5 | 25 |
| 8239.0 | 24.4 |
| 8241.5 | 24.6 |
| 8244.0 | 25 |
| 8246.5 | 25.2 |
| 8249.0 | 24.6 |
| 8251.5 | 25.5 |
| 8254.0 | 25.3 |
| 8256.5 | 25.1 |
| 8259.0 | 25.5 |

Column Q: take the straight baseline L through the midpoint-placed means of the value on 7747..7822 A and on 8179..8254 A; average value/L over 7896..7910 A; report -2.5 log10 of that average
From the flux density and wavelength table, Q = 0.05 mag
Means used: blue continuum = 25.7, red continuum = 25.4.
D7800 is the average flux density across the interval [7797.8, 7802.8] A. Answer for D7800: 25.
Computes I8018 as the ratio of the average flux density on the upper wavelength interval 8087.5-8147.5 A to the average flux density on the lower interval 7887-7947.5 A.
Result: 1.02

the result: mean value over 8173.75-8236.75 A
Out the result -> 25.5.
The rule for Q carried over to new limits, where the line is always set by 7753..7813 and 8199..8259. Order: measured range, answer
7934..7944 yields 0.06 mag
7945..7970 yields 0.05 mag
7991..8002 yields 0.03 mag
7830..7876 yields 0.02 mag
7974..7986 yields 0.04 mag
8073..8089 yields 0.04 mag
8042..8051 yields 0.07 mag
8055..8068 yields 0.02 mag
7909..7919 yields 0.04 mag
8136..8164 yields 0.00 mag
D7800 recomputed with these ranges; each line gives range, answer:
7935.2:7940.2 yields 24.5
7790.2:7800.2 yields 26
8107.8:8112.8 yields 25.4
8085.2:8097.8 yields 25.1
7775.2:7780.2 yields 25.2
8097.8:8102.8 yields 25.2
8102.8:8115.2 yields 24.9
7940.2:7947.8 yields 23.6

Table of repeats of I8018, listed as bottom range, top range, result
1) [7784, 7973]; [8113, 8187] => 1.02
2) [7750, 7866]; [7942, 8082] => 0.97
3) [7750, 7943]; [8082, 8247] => 1.00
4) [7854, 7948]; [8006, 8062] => 1.01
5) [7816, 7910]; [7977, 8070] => 0.99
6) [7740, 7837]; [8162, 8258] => 0.99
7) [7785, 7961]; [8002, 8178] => 1.01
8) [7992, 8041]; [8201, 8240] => 1.01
